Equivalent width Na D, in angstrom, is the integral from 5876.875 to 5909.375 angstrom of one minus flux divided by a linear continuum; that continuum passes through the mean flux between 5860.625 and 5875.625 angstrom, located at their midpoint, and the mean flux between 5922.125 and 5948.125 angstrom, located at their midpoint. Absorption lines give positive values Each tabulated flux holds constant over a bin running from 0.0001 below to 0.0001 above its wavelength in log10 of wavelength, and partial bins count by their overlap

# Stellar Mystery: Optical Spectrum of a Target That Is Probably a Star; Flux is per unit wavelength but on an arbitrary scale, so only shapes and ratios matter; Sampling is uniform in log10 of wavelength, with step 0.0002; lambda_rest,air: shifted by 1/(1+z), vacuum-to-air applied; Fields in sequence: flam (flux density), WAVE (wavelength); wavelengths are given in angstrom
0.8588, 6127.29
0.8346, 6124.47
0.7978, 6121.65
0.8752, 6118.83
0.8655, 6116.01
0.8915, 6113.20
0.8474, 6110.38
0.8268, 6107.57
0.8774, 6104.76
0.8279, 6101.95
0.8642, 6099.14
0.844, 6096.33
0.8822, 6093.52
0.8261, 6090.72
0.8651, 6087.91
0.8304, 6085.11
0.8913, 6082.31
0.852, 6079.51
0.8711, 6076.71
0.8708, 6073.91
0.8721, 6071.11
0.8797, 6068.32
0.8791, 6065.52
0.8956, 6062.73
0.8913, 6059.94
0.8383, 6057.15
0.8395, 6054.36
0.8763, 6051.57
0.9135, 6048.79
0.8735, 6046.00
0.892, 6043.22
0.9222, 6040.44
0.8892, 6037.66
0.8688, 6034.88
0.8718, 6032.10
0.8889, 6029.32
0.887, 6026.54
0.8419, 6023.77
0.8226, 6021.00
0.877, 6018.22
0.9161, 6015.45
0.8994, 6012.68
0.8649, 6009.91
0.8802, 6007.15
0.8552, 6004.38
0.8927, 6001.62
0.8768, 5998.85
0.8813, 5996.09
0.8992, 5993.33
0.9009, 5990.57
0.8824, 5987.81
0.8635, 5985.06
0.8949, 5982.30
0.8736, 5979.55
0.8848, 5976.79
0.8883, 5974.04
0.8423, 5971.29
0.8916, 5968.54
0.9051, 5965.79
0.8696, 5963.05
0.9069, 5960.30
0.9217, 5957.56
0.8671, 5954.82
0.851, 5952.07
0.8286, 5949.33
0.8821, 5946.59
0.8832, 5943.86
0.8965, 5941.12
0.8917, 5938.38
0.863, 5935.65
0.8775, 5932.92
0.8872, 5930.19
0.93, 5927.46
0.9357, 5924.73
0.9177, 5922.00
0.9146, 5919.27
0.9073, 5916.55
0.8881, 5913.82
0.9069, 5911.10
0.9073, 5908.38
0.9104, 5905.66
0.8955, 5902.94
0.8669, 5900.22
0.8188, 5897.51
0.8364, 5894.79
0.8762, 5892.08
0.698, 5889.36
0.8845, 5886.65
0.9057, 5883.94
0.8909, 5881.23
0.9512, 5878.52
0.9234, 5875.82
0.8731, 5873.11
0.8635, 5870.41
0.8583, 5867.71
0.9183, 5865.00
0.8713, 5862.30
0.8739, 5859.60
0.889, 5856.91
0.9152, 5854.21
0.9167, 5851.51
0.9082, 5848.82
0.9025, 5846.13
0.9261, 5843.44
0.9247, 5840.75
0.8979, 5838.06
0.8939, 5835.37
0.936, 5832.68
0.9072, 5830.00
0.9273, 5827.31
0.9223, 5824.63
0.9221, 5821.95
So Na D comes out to 0.6 angstrom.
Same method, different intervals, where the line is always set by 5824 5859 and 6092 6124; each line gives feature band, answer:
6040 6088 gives -0.6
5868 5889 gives 0.4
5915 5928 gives -0.4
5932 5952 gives 0.4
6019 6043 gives -0.1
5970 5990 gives 0.1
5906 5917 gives -0.1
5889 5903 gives 1.0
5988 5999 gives -0.1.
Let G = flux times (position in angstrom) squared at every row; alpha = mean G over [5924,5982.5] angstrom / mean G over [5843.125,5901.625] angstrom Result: 1.03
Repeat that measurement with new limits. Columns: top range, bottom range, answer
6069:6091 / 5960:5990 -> 1.01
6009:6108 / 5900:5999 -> 1.02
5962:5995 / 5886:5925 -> 1.03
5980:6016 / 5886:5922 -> 1.05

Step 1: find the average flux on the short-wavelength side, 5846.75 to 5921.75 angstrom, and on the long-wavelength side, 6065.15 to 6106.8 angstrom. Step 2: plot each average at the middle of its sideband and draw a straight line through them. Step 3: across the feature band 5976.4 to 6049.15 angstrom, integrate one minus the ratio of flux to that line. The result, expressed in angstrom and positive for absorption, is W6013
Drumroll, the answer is -0.99 angstrom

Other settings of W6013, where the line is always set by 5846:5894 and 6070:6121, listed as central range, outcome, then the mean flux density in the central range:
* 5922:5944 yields -0.5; 0.898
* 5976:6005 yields -0.4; 0.883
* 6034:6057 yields -0.5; 0.882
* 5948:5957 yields 0.2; 0.855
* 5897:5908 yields 0.0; 0.88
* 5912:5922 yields -0.3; 0.905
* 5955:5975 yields -0.3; 0.888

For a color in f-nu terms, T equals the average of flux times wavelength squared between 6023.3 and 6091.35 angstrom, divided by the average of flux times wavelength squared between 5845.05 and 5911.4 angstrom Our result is 1.1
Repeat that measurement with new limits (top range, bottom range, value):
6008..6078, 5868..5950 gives 1.04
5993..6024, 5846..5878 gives 1.03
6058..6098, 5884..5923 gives 1.05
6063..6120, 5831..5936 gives 1.04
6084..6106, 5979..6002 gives 1.00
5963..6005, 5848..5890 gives 1.03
